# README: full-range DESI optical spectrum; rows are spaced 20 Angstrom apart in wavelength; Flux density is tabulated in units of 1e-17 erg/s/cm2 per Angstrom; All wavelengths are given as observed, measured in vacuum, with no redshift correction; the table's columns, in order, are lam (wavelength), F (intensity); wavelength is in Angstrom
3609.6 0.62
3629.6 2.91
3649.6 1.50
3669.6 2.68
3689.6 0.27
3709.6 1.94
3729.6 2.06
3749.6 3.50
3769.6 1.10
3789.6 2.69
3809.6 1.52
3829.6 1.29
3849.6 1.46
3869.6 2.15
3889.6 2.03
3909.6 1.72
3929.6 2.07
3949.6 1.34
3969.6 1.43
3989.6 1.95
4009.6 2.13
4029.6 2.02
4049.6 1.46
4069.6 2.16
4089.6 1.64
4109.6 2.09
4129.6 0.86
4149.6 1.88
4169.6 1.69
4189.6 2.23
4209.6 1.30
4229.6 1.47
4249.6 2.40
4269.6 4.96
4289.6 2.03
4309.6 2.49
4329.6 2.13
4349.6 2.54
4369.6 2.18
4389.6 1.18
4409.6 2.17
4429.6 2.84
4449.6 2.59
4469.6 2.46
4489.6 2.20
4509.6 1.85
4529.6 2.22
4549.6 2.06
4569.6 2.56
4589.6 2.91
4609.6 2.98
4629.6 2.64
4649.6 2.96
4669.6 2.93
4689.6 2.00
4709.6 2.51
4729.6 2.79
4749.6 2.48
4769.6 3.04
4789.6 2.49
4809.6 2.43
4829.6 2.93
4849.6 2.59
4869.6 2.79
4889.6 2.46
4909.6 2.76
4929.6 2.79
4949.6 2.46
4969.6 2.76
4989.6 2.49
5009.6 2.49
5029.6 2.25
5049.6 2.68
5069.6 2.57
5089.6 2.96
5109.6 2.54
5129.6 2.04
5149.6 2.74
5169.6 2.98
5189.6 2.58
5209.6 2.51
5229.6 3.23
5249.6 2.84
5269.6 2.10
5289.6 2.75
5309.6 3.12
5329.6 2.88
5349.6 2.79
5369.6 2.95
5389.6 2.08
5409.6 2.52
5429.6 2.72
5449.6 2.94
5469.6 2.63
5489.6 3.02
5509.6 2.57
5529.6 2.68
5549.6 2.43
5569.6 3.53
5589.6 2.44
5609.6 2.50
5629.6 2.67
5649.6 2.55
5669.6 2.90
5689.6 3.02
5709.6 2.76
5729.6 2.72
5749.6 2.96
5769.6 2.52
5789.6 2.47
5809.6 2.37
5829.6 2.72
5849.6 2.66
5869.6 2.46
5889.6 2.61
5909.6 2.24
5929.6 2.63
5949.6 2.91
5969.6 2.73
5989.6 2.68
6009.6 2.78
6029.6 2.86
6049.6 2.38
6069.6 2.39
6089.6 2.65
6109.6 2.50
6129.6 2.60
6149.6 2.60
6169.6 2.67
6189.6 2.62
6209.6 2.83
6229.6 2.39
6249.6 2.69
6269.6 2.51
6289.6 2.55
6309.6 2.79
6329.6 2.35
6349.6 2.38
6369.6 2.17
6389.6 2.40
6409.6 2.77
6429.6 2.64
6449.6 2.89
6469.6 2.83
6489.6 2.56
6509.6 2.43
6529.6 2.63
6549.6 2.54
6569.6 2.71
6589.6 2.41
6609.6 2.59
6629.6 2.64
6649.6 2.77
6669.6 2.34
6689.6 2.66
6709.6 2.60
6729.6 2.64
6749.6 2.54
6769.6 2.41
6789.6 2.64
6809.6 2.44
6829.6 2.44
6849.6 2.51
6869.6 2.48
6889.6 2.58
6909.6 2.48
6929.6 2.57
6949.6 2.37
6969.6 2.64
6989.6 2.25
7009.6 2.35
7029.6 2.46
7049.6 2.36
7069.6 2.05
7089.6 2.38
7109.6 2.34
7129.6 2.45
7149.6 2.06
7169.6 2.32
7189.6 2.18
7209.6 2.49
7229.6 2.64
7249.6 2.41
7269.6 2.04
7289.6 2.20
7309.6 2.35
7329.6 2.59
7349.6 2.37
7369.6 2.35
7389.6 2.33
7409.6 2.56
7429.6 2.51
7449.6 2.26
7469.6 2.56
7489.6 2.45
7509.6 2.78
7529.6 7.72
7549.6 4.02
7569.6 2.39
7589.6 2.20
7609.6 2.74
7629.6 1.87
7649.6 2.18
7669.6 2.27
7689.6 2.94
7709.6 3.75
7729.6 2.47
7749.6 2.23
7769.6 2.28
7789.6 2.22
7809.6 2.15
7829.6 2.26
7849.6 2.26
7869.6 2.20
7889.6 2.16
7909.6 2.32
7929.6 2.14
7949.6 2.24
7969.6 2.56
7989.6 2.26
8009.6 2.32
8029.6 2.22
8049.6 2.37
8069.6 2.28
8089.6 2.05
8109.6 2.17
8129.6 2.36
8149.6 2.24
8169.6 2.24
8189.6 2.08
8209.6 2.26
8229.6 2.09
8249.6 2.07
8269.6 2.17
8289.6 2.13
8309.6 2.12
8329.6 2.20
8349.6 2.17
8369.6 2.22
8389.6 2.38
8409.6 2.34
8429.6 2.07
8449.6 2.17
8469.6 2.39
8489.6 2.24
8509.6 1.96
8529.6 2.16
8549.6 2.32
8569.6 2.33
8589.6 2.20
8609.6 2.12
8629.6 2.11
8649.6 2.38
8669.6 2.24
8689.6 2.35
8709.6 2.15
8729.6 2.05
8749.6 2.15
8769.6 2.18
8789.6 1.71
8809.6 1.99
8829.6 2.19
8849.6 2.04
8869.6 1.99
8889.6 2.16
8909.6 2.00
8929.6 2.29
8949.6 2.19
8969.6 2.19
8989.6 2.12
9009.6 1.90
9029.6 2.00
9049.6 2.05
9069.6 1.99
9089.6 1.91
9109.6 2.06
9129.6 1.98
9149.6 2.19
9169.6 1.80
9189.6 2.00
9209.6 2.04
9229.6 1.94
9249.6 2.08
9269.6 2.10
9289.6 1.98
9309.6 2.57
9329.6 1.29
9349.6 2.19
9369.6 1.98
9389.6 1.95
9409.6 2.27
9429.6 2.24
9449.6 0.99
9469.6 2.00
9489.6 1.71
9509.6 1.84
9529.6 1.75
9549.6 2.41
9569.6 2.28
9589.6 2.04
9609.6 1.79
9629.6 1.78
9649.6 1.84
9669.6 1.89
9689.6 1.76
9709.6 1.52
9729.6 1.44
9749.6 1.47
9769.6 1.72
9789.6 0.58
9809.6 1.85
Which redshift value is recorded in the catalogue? 0.15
